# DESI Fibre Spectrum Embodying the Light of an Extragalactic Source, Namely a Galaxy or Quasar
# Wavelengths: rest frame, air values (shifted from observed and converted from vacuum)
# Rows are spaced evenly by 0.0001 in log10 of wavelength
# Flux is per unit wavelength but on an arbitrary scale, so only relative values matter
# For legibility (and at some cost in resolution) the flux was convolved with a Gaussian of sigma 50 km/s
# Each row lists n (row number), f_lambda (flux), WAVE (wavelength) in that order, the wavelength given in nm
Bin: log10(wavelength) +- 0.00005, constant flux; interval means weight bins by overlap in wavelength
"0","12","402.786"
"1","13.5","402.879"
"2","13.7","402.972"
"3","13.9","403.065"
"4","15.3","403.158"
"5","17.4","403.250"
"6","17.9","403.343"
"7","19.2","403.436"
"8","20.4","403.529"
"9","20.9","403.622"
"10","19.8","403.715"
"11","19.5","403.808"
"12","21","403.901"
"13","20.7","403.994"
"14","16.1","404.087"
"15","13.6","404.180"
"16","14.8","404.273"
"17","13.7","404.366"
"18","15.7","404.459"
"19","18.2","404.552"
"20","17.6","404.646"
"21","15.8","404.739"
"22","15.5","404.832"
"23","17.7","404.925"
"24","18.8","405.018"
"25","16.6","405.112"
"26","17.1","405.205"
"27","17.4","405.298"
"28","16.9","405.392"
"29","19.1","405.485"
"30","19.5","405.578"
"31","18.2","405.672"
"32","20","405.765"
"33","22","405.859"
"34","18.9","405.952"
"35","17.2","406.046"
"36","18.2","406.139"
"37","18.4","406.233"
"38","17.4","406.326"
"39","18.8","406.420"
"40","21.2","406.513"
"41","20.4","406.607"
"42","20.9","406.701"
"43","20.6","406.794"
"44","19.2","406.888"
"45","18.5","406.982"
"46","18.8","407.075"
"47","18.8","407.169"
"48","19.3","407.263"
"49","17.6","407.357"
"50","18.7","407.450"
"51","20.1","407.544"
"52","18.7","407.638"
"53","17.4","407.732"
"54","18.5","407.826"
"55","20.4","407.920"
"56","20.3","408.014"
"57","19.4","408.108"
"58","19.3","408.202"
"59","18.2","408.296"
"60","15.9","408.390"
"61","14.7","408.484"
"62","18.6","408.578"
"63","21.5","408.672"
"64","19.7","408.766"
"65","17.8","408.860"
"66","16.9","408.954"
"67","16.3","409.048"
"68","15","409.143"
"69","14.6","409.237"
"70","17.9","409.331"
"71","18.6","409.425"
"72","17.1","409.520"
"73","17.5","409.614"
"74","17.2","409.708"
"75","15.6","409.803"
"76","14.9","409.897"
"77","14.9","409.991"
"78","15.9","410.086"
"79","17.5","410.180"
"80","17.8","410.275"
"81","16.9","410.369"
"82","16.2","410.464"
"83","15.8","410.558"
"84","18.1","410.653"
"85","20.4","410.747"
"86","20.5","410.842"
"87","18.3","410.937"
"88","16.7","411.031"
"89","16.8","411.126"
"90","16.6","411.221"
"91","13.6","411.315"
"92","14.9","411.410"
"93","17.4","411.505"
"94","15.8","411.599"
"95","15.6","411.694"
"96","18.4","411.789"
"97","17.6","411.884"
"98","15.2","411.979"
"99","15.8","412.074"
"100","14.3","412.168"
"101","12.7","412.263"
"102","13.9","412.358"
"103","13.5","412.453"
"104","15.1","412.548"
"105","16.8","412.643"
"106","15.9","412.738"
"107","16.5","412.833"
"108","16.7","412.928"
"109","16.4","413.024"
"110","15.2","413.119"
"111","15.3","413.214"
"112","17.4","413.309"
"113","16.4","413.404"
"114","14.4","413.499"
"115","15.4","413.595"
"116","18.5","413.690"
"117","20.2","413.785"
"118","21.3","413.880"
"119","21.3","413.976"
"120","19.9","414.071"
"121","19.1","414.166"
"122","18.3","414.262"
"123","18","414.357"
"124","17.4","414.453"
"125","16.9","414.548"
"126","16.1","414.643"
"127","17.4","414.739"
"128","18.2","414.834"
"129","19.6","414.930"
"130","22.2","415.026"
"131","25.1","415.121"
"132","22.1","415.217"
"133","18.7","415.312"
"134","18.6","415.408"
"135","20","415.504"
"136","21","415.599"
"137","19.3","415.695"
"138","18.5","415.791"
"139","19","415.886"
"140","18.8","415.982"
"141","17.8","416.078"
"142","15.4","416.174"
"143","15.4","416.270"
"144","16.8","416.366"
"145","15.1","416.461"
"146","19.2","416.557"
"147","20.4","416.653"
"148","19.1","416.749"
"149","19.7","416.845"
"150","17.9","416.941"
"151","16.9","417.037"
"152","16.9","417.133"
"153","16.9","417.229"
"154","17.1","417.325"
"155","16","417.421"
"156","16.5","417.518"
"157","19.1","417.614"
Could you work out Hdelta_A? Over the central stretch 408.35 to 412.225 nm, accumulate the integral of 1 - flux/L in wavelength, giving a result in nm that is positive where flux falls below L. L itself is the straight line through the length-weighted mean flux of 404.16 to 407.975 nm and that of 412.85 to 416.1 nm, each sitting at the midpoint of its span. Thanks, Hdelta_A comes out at 0.33 nm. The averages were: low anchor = 18.2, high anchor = 18.5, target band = 16.8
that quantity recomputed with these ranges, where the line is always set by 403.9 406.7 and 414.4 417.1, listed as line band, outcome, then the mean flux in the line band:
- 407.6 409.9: 0.05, 17.7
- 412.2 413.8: 0.23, 15.8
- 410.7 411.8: 0.08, 17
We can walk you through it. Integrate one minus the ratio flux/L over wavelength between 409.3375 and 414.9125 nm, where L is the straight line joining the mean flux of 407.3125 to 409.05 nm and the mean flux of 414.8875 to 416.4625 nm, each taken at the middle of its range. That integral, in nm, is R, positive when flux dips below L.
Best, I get 0.586 nm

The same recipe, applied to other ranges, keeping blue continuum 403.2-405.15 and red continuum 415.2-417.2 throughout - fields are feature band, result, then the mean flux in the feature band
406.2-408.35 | -0.16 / 19.2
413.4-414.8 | 0.01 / 18.1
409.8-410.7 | 0.08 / 16.4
